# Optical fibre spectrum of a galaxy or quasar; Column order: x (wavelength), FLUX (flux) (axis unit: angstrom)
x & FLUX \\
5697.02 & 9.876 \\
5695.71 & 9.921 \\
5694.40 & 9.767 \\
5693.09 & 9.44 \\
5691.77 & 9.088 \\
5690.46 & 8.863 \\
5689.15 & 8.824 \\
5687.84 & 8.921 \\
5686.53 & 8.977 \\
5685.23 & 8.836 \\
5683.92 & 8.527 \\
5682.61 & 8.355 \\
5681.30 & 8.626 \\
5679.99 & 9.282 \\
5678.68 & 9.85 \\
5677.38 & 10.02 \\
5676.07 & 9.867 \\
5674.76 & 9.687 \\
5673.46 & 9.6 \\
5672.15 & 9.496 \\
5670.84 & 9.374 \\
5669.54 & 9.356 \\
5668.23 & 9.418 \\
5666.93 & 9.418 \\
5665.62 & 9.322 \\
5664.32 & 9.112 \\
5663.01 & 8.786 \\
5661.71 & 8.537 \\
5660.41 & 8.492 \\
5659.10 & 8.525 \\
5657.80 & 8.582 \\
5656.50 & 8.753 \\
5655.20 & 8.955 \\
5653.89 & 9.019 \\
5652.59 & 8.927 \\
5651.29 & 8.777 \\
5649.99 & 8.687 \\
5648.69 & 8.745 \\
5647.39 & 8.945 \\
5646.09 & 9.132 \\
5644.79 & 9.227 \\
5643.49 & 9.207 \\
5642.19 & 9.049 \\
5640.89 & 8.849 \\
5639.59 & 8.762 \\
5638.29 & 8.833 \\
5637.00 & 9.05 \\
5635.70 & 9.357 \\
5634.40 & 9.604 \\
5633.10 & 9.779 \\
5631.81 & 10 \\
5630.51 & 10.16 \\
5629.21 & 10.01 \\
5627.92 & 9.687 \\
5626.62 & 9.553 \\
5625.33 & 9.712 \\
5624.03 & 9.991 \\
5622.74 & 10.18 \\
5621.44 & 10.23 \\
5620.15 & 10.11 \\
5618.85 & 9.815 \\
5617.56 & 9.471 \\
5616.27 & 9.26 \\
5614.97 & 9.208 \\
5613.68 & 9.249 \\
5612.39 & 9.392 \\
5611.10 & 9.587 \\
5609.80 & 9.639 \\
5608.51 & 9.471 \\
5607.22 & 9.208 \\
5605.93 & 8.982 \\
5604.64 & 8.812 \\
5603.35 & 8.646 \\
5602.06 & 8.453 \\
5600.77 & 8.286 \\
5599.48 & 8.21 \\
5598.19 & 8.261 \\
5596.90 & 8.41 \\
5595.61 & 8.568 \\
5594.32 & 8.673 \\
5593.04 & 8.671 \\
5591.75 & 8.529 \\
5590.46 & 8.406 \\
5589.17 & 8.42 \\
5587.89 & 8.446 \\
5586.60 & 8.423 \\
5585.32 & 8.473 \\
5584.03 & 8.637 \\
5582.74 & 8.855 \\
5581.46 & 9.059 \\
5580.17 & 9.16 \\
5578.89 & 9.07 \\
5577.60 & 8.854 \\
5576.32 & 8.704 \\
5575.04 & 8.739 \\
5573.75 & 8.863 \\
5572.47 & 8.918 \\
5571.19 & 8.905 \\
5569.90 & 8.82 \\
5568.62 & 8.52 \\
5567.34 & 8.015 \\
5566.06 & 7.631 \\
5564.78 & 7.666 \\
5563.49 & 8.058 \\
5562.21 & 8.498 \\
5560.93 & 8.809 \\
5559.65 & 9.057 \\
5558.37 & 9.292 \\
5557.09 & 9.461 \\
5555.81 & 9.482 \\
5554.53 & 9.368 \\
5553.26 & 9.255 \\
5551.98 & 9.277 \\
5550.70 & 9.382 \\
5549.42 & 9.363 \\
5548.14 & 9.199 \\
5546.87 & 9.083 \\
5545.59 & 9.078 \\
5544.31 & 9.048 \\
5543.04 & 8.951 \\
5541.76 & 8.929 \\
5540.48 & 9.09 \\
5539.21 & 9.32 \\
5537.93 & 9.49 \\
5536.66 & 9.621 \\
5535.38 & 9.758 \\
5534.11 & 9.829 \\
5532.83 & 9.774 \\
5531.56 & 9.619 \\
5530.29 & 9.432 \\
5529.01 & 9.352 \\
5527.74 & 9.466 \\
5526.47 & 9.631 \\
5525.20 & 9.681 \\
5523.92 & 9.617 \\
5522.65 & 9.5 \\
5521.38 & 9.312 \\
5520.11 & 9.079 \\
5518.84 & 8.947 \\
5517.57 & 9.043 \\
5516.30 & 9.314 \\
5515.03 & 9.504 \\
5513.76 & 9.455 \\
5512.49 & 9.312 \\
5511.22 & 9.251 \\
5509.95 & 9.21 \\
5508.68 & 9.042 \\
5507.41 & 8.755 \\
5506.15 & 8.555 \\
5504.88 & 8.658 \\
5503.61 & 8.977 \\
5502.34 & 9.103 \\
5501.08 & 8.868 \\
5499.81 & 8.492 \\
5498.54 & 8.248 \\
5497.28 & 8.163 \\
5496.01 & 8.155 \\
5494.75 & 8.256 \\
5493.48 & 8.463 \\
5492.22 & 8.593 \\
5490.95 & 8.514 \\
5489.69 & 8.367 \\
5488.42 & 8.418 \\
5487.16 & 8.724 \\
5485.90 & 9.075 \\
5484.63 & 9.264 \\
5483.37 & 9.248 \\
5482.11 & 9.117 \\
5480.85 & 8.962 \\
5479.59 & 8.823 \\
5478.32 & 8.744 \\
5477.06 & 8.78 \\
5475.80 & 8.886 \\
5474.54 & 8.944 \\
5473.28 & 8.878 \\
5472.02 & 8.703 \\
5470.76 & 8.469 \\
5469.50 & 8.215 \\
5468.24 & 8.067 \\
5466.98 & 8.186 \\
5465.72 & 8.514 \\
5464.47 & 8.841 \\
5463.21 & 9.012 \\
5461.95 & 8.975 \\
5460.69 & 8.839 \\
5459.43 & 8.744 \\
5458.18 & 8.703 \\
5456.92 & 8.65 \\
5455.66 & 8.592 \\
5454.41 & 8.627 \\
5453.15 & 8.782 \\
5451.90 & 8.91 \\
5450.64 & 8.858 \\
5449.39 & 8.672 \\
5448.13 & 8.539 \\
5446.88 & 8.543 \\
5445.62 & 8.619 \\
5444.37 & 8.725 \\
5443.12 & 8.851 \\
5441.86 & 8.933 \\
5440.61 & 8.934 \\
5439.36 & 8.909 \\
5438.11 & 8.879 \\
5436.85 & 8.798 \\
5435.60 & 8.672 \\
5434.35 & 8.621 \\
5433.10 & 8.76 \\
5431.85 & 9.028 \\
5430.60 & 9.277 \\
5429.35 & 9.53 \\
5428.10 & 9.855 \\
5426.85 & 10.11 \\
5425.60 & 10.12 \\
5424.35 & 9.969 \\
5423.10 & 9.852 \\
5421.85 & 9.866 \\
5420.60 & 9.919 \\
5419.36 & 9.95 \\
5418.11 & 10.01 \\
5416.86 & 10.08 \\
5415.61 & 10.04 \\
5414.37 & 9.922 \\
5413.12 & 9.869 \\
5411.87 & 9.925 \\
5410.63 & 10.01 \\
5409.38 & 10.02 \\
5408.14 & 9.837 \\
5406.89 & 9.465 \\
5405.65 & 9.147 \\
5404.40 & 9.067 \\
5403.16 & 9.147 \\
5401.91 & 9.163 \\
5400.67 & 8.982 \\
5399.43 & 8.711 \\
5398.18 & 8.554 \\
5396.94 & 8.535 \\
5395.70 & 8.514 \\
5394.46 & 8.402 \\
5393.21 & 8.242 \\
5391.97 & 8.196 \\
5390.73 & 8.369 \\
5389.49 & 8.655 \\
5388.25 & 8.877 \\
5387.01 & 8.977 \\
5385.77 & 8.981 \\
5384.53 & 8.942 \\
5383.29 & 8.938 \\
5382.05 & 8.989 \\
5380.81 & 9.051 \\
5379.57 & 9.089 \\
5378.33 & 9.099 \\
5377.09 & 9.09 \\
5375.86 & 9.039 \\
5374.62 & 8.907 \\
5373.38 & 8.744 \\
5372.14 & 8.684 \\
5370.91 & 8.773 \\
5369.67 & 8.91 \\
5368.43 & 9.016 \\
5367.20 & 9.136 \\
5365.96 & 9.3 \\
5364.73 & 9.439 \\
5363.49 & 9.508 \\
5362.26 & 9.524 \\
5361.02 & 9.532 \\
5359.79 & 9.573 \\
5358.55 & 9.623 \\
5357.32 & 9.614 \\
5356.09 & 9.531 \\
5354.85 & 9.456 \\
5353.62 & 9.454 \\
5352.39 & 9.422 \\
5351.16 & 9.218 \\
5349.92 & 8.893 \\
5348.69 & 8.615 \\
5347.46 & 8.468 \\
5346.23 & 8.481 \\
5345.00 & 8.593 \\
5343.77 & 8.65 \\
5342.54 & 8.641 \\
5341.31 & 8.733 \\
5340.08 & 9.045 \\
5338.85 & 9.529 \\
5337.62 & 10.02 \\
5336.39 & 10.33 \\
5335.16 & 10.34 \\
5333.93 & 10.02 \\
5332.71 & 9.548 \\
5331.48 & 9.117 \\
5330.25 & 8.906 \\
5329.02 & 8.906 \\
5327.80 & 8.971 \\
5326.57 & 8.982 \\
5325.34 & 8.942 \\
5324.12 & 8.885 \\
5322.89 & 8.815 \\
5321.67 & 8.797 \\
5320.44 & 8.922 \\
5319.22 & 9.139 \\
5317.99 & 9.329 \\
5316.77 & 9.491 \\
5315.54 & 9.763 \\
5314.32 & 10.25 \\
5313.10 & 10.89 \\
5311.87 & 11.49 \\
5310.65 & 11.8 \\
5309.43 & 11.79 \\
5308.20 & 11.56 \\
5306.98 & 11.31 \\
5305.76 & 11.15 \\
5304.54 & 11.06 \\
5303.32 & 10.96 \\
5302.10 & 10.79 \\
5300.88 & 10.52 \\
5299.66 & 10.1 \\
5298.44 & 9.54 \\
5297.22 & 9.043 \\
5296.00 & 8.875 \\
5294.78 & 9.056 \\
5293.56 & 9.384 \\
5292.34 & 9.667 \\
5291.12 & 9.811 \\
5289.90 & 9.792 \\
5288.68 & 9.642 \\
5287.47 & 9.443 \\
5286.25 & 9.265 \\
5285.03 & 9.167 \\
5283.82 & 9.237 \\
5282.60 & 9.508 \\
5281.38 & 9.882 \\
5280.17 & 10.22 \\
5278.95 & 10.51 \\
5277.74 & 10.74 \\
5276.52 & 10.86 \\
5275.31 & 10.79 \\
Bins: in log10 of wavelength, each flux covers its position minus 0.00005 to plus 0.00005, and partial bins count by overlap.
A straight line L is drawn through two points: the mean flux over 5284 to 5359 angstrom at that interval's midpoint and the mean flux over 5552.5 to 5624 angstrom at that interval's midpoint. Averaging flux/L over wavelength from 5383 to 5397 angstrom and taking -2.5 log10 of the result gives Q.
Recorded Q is 0.097 mag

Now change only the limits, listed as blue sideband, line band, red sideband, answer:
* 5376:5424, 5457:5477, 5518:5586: 0.060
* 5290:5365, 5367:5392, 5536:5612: 0.068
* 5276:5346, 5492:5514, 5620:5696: 0.088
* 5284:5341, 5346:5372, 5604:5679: 0.061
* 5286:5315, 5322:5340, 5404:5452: 0.081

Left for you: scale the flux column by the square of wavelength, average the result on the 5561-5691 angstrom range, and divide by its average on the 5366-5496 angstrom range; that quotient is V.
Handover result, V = 1.08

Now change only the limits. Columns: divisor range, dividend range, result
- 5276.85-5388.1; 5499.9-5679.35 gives 1.05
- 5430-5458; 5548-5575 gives 1.05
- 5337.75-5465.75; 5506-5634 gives 1.07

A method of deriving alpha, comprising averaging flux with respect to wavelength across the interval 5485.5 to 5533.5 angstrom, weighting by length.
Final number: 9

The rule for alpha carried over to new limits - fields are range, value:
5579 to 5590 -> 8.7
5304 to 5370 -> 9.56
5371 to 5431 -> 9.26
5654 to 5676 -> 9.11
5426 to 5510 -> 8.78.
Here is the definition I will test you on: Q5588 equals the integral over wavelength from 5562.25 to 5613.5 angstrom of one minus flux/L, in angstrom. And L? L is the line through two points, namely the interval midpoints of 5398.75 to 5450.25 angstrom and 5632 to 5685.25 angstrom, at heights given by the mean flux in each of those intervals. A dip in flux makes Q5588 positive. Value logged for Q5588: 2.76 angstrom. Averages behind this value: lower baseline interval 9.35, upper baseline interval 9.1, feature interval 8.68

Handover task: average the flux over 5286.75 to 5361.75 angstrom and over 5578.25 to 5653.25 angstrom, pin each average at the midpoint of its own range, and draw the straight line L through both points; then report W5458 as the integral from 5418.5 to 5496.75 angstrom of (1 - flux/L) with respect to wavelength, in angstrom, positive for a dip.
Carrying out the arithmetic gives 4.1 angstrom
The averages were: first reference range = 9.64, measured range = 8.9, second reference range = 9.11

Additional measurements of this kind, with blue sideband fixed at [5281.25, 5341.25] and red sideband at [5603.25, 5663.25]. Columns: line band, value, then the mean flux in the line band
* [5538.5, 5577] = 2.0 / 8.89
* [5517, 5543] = 0.1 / 9.41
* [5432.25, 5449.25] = 1.5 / 8.75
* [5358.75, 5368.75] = 0.3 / 9.4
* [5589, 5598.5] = 0.8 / 8.5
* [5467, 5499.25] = 3.0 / 8.63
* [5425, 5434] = 0.1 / 9.5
